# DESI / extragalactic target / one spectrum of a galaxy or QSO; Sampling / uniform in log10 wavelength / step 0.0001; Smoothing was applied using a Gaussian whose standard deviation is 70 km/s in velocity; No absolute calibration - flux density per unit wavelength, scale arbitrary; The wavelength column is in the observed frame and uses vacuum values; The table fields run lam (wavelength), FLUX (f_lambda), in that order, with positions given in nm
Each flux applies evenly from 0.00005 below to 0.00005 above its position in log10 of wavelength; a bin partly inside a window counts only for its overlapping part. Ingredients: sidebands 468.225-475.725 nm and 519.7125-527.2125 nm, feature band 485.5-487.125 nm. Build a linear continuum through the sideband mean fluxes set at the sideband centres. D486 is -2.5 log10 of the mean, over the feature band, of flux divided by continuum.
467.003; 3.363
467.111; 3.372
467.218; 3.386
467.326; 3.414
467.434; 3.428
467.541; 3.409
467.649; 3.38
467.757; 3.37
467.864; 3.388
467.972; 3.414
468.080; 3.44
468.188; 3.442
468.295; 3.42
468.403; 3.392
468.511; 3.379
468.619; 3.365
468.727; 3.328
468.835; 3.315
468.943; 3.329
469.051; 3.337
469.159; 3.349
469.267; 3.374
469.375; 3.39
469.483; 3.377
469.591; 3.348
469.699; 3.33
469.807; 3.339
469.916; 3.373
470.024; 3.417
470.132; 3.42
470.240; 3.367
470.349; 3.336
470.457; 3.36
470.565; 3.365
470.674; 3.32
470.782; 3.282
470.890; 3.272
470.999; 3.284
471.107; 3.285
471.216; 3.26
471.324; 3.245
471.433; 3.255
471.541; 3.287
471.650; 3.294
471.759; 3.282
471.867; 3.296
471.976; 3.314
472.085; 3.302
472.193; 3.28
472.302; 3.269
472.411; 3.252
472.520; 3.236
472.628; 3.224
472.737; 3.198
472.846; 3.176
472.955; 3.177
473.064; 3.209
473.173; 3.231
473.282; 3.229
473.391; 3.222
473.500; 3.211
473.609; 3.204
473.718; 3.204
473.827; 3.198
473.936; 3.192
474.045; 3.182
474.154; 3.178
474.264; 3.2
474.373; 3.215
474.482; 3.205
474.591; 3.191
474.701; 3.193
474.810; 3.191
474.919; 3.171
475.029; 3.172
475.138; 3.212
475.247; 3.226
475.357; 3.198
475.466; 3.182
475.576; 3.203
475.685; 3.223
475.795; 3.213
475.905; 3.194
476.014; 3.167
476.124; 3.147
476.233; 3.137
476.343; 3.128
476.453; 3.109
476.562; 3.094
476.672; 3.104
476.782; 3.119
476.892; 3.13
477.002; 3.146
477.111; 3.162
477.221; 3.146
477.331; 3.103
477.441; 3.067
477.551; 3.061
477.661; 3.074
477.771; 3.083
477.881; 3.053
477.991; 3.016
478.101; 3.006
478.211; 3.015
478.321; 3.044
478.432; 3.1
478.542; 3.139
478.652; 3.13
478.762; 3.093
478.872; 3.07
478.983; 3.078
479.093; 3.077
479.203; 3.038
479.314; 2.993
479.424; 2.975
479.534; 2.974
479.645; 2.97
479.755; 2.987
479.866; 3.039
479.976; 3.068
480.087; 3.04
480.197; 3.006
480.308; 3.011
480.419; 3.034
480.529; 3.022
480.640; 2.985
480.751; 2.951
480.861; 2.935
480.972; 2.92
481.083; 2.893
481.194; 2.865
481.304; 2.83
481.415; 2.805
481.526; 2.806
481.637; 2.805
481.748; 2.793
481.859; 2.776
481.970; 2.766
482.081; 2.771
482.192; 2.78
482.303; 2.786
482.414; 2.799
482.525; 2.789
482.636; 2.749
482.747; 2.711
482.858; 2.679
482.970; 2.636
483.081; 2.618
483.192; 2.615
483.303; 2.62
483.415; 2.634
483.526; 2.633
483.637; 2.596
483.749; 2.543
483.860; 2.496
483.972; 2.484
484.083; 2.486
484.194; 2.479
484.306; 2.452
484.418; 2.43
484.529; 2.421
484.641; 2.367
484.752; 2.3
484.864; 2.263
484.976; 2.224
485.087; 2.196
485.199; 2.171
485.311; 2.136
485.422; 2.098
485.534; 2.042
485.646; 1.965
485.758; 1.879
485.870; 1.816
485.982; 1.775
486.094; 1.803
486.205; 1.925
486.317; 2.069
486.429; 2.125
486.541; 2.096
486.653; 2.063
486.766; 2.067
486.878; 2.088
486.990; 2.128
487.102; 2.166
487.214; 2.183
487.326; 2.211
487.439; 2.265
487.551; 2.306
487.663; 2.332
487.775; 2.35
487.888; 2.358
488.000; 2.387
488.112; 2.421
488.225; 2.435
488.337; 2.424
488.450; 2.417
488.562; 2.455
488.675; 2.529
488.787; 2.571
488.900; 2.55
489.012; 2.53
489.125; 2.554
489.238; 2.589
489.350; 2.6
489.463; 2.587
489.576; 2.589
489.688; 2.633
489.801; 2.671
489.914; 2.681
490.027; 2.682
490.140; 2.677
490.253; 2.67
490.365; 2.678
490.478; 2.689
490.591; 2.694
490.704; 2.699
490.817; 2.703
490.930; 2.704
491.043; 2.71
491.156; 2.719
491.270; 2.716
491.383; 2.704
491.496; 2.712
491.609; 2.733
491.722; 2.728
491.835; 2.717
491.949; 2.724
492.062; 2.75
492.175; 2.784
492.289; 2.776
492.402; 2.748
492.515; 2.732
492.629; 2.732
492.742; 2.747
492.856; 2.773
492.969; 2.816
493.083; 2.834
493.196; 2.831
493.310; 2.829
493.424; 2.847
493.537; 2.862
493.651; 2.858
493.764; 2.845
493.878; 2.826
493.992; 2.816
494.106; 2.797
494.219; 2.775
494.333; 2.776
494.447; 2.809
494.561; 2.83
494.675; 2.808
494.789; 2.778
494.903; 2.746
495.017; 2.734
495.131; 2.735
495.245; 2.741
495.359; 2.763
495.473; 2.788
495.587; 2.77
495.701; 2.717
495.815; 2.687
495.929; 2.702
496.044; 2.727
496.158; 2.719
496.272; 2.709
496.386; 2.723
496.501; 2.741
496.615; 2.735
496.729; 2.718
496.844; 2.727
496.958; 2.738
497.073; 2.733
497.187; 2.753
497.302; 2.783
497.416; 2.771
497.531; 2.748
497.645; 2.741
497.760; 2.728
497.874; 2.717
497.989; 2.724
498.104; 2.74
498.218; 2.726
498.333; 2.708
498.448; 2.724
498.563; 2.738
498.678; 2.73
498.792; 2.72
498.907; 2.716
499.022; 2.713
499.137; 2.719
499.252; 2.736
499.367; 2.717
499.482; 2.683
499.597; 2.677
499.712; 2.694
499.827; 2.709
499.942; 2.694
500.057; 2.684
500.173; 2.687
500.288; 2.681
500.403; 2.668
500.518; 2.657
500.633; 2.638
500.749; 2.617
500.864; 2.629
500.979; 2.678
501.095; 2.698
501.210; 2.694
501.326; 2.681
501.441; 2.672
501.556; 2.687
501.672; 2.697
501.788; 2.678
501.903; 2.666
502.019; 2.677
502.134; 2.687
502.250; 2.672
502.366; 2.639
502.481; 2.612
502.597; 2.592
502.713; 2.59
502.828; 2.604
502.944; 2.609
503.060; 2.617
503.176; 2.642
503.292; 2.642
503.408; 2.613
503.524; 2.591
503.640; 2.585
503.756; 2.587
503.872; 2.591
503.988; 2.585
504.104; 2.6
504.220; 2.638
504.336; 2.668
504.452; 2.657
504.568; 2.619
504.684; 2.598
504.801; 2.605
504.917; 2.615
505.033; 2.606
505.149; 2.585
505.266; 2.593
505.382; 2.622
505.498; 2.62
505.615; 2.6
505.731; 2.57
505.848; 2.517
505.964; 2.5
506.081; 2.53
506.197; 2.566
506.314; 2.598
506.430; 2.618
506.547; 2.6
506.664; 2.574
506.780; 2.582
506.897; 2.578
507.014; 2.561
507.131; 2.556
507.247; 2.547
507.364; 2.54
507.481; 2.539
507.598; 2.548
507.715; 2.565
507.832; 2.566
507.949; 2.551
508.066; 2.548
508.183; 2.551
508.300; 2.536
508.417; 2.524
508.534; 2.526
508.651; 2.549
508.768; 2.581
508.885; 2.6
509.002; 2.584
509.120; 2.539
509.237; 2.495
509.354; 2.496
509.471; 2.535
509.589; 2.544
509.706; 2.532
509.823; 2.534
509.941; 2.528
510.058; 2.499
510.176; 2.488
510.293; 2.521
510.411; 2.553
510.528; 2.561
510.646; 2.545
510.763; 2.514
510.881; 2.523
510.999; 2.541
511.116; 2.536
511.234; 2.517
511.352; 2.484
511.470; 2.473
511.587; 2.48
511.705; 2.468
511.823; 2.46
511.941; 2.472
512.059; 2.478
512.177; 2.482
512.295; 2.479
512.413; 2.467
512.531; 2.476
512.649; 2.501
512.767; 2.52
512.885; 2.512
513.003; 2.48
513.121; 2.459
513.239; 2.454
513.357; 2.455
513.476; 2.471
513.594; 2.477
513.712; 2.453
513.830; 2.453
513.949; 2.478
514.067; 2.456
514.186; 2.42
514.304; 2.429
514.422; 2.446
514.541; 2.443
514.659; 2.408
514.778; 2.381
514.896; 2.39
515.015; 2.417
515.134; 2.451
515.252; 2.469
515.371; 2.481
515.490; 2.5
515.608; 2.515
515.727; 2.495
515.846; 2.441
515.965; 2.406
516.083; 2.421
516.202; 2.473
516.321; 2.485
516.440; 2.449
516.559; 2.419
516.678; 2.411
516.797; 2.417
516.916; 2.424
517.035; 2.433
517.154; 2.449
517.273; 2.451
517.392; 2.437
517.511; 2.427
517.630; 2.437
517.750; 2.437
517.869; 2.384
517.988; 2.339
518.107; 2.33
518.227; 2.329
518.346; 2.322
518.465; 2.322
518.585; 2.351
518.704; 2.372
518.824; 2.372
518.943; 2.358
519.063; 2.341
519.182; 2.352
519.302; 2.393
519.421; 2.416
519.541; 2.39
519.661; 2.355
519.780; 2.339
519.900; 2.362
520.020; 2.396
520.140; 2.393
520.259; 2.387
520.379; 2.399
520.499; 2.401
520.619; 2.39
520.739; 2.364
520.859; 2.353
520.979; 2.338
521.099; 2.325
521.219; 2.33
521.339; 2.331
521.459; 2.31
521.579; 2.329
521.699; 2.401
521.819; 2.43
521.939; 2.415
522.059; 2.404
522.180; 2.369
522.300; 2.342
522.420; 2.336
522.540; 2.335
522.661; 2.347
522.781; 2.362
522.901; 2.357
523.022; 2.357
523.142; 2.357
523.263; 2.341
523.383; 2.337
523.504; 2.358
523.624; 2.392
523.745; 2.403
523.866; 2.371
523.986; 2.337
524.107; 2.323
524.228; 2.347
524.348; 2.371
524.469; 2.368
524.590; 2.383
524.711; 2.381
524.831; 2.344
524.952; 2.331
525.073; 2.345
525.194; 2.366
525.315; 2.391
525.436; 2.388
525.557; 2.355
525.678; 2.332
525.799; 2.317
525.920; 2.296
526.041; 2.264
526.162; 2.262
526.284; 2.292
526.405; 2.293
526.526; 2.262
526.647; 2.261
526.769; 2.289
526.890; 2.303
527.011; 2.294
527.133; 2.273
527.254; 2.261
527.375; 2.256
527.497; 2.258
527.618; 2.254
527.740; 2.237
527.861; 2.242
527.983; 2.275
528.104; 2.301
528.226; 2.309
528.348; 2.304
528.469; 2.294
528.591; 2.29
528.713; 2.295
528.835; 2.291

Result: 0.45 mag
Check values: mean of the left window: 3.27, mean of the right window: 2.35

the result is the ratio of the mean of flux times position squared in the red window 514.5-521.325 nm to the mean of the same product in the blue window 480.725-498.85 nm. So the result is 1.03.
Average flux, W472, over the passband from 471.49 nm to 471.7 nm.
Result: 3.28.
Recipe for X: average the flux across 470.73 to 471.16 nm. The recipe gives 3.28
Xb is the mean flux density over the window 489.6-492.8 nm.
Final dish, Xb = 2.71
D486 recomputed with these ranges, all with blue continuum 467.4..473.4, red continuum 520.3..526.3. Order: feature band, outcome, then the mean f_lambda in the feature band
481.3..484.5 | 0.16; 2.66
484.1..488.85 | 0.34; 2.22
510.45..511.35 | 0.02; 2.53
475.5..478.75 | 0.03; 3.11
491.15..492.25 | 0.08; 2.73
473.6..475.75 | 0.02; 3.2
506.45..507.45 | 0.04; 2.57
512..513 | 0.03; 2.49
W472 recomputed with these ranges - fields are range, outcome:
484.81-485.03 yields 2.24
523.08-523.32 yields 2.35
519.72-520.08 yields 2.37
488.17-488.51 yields 2.43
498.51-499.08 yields 2.72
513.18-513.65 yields 2.46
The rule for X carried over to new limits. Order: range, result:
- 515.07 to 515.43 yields 2.47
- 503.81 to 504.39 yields 2.62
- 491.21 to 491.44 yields 2.7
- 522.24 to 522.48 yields 2.34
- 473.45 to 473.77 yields 3.21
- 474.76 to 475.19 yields 3.19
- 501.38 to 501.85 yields 2.69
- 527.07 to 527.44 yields 2.26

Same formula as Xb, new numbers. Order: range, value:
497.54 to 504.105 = 2.67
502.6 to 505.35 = 2.61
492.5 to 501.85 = 2.74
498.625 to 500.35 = 2.7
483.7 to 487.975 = 2.2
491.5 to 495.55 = 2.78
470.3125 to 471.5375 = 3.3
